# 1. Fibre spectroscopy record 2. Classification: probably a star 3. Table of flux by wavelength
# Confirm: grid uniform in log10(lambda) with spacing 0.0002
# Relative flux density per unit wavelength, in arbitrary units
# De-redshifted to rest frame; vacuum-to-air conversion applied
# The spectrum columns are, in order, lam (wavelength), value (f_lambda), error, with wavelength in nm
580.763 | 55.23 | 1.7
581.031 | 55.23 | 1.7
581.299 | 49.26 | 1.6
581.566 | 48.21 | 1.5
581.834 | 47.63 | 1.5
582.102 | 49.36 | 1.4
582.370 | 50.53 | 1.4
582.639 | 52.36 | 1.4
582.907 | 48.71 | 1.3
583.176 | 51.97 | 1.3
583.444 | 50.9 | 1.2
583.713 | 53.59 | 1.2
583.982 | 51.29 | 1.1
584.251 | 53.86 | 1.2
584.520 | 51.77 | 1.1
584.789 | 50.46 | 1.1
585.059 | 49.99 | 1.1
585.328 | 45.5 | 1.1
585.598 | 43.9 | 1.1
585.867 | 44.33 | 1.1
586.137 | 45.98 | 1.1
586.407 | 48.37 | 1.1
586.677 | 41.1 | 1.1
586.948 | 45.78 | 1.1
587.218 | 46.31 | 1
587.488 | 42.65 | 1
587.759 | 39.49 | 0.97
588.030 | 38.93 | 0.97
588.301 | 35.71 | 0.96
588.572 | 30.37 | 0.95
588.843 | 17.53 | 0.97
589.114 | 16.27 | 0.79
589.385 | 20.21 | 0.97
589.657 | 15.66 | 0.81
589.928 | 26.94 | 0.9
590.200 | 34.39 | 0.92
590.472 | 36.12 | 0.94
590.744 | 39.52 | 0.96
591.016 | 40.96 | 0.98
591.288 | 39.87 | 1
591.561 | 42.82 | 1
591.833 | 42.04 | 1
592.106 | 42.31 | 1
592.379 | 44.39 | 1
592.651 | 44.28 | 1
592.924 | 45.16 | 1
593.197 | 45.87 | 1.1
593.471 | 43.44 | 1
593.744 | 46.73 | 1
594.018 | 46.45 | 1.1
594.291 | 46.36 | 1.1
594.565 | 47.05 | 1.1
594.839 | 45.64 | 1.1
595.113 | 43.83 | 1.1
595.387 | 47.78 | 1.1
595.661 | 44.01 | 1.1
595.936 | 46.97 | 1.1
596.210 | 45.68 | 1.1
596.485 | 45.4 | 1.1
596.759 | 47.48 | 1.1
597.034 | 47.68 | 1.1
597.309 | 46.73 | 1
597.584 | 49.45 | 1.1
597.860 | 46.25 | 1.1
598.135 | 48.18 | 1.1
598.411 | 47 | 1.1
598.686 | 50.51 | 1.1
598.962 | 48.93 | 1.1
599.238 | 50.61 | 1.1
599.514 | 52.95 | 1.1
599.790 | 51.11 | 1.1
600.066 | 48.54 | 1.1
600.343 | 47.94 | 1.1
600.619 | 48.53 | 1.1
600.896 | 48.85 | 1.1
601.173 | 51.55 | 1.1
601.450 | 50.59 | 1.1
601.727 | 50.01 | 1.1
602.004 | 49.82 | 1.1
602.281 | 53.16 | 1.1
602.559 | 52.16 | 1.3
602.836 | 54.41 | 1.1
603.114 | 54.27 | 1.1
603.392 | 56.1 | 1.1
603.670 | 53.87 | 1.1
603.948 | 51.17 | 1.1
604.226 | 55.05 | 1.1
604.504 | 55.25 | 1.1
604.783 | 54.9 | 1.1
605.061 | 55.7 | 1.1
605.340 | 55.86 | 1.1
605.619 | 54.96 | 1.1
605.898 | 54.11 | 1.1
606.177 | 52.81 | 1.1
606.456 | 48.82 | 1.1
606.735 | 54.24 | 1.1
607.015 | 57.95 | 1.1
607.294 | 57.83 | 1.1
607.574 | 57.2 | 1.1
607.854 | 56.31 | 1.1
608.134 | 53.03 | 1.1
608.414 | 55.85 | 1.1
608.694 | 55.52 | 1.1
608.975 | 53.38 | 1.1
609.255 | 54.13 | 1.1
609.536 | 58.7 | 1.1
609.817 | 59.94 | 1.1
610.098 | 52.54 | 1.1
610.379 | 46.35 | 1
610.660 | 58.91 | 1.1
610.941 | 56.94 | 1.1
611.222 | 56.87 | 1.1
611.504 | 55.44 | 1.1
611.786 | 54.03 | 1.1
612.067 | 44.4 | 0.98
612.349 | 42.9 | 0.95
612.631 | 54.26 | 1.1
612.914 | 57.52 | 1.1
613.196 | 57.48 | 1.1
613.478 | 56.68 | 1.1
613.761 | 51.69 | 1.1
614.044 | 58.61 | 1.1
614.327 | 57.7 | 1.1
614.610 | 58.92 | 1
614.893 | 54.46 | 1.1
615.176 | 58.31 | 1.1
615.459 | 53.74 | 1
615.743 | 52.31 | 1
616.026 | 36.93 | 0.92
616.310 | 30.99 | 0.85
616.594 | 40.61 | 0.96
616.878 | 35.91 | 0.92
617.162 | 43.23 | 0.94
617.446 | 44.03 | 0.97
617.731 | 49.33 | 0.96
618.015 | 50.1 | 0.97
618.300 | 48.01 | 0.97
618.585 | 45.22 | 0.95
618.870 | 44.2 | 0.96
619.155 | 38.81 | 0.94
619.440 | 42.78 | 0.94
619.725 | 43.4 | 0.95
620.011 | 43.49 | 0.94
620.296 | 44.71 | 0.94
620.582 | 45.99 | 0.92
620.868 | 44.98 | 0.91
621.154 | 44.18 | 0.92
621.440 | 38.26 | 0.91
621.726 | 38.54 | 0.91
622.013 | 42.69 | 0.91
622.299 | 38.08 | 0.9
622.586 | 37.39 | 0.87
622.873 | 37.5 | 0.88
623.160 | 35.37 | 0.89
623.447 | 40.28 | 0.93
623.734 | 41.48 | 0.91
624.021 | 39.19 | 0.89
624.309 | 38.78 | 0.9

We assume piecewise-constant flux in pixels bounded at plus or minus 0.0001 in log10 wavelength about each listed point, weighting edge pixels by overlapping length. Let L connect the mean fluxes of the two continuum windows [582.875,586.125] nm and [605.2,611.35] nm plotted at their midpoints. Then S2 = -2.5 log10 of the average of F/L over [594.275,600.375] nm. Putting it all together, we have 0.11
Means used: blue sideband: 49.6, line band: 47.7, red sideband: 55.1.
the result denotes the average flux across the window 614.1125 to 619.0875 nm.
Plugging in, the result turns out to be 47.3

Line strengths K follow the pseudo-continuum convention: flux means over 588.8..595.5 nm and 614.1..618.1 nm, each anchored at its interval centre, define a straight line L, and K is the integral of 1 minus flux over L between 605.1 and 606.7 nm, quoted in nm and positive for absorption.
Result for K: -0.35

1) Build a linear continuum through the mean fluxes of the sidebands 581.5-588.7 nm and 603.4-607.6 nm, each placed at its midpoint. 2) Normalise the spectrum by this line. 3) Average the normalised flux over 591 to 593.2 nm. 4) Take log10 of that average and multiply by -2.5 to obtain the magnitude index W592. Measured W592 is 0.15 mag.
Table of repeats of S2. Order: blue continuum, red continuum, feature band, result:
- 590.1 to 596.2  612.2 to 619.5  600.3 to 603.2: -0.13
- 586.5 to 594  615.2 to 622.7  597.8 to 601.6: -0.25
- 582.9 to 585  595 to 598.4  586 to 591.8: 0.36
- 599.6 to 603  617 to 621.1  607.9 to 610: -0.16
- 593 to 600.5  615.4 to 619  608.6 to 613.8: -0.20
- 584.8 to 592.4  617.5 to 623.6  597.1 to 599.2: -0.22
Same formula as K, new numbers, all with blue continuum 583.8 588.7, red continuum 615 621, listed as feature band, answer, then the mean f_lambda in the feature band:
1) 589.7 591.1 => 0.336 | 34.1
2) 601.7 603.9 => -0.407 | 53.1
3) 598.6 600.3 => -0.209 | 50.3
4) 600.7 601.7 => -0.121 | 50.2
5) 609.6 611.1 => -0.350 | 55.2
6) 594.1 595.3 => -0.028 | 45.9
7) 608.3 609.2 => -0.203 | 54.8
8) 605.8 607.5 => -0.367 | 54.4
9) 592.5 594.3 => -0.023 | 45.4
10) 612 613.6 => -0.279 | 52.5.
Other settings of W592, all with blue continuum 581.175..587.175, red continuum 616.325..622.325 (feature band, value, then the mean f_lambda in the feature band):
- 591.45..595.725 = 0.06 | 44.9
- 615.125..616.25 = -0.11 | 48.3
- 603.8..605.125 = -0.19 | 54.4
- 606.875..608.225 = -0.25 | 56.6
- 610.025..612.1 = -0.21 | 53.7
